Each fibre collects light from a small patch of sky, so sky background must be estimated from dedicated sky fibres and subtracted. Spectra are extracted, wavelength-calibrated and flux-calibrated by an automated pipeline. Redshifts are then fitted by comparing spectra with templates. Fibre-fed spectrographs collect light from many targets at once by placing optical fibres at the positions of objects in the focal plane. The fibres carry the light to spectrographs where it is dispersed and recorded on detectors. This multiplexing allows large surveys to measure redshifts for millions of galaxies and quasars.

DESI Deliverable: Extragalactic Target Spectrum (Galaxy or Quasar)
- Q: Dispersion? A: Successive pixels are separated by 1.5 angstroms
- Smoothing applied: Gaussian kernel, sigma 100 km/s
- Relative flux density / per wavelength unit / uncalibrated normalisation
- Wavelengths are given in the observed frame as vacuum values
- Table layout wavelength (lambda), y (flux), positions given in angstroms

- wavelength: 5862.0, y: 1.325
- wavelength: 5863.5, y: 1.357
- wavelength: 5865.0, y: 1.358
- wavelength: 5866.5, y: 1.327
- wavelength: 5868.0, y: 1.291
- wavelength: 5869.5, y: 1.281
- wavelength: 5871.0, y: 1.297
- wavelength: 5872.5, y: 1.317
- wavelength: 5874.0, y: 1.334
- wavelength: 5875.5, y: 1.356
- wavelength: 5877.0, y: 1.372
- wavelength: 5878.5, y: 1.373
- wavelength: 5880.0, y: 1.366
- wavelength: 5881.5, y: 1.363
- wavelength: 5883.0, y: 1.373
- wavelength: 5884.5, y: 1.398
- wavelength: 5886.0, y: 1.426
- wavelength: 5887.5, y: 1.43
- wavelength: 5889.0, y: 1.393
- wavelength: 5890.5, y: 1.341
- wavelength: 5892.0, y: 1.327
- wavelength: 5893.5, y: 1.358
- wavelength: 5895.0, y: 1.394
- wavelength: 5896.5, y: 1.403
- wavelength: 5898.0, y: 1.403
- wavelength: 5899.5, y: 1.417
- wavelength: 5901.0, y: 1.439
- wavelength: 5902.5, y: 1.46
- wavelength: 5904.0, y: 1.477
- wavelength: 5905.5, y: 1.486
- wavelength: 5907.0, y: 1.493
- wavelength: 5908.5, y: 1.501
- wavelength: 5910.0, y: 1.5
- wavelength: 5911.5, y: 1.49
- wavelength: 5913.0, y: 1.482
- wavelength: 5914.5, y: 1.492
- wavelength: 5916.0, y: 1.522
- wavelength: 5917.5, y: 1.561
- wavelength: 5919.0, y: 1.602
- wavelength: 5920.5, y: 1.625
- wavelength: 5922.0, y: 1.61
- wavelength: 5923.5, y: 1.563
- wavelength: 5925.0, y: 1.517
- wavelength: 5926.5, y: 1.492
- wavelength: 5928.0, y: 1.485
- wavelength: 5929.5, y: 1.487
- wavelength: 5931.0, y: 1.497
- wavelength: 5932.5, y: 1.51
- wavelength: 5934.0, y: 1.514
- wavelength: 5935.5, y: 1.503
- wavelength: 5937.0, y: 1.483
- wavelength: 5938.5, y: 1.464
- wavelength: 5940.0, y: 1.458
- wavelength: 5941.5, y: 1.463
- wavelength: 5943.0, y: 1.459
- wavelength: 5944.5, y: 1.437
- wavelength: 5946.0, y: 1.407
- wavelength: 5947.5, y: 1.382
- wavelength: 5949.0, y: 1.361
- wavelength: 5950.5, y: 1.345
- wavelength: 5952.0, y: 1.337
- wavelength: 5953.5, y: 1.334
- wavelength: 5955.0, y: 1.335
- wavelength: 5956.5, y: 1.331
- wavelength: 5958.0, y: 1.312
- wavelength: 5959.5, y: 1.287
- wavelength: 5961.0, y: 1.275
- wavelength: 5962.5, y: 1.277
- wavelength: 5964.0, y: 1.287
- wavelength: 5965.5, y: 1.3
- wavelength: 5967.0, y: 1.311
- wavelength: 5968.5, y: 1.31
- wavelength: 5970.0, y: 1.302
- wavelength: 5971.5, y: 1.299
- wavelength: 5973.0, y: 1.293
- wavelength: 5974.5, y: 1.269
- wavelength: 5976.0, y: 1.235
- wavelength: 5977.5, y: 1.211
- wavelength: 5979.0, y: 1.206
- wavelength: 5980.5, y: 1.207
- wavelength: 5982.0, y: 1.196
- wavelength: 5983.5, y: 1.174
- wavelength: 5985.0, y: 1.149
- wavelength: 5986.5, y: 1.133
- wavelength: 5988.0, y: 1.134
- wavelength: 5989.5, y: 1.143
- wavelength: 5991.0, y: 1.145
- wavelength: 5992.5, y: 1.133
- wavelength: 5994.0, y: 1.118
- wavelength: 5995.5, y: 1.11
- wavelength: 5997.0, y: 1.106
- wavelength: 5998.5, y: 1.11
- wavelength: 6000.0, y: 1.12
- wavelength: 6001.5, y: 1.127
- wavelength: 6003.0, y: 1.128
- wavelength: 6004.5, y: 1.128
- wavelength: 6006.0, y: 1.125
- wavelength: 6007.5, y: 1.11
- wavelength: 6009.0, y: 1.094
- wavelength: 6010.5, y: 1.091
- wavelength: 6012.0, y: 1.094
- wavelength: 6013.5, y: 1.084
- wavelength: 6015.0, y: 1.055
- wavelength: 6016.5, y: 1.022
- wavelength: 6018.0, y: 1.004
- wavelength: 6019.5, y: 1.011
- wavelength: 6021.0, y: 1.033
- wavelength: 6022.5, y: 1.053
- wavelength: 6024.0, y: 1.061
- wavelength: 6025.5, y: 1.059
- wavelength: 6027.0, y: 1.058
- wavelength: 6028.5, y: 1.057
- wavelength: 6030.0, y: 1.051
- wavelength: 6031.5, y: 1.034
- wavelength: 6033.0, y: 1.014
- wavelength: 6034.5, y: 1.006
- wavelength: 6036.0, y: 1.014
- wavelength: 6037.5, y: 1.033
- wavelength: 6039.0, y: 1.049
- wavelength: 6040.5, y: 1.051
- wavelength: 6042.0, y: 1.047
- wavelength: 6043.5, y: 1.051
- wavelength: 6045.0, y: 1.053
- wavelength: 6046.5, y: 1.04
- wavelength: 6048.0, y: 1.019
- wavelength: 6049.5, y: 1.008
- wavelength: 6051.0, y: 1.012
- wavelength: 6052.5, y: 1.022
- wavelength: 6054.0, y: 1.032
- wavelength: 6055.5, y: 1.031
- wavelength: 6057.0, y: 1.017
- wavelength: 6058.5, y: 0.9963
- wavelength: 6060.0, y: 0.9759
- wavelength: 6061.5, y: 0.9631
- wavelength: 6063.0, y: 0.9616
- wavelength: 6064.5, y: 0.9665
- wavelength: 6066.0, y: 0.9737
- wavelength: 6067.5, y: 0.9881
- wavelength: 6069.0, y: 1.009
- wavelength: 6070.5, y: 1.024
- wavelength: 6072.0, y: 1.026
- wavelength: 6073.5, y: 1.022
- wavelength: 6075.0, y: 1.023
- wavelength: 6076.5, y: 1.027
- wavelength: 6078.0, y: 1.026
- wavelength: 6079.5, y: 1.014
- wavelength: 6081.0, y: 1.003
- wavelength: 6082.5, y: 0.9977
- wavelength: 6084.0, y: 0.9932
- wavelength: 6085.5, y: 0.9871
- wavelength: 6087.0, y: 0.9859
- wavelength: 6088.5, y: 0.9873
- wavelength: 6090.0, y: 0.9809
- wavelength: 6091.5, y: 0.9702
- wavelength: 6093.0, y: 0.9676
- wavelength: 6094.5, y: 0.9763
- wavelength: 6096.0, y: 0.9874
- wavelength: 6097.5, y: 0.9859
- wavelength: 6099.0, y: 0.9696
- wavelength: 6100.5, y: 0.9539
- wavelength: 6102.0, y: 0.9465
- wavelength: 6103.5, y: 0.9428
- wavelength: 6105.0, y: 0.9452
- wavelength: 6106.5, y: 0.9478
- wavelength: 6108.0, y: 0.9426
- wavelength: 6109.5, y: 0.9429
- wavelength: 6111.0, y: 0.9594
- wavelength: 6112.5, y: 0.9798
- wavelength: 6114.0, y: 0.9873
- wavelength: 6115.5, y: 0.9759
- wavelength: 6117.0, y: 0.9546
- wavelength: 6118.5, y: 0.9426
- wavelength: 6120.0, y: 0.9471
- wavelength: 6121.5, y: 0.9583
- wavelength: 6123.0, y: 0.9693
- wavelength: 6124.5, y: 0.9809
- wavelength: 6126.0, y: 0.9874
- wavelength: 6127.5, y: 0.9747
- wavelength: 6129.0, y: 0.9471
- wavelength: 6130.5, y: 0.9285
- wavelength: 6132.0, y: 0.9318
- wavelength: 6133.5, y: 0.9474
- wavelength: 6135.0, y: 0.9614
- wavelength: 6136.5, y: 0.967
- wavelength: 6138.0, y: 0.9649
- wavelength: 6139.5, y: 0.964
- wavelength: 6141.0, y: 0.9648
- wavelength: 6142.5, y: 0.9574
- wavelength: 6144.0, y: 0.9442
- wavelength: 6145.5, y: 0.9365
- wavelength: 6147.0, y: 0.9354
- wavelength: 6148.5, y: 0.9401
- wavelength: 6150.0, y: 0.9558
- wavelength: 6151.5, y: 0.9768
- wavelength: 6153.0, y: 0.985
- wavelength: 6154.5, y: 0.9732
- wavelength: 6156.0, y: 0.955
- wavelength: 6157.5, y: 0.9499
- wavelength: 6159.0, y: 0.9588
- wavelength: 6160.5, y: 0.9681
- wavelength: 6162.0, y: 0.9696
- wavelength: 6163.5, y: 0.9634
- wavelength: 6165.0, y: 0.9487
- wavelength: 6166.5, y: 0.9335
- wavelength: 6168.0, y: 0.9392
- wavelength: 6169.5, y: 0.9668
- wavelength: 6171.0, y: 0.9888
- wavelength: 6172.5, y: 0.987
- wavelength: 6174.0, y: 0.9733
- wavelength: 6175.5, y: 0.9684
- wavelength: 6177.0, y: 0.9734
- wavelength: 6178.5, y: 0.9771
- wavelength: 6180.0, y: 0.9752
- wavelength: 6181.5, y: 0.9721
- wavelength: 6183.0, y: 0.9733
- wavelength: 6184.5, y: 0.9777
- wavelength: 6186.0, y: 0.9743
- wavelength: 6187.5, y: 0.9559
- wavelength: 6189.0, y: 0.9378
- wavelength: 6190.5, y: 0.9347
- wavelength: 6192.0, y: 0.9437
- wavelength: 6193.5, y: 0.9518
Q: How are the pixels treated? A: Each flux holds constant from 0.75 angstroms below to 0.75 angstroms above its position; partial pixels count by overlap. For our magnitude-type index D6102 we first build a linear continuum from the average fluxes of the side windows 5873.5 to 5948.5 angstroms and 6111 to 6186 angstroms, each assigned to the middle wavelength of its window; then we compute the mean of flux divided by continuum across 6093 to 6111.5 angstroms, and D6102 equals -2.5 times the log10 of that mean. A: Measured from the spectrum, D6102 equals 0.107 mag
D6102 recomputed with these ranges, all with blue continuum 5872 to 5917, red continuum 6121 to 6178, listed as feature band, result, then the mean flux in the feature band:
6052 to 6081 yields 0.107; 1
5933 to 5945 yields -0.105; 1.47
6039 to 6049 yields 0.106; 1.04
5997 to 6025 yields 0.121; 1.08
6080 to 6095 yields 0.091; 0.986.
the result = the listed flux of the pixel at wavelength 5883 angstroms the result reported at 1.373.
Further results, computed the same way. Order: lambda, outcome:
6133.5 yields 0.9474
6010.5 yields 1.091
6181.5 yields 0.9721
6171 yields 0.9888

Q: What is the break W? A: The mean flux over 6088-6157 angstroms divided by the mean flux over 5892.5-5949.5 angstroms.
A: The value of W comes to 0.6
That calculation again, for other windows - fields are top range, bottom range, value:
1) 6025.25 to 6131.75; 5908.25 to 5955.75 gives 0.67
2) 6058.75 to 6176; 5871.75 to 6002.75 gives 0.71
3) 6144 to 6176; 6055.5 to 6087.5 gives 0.96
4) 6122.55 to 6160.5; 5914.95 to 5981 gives 0.69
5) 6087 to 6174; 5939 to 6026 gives 0.79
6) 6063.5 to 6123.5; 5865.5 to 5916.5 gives 0.70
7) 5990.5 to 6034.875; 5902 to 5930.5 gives 0.71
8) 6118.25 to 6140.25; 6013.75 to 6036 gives 0.92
